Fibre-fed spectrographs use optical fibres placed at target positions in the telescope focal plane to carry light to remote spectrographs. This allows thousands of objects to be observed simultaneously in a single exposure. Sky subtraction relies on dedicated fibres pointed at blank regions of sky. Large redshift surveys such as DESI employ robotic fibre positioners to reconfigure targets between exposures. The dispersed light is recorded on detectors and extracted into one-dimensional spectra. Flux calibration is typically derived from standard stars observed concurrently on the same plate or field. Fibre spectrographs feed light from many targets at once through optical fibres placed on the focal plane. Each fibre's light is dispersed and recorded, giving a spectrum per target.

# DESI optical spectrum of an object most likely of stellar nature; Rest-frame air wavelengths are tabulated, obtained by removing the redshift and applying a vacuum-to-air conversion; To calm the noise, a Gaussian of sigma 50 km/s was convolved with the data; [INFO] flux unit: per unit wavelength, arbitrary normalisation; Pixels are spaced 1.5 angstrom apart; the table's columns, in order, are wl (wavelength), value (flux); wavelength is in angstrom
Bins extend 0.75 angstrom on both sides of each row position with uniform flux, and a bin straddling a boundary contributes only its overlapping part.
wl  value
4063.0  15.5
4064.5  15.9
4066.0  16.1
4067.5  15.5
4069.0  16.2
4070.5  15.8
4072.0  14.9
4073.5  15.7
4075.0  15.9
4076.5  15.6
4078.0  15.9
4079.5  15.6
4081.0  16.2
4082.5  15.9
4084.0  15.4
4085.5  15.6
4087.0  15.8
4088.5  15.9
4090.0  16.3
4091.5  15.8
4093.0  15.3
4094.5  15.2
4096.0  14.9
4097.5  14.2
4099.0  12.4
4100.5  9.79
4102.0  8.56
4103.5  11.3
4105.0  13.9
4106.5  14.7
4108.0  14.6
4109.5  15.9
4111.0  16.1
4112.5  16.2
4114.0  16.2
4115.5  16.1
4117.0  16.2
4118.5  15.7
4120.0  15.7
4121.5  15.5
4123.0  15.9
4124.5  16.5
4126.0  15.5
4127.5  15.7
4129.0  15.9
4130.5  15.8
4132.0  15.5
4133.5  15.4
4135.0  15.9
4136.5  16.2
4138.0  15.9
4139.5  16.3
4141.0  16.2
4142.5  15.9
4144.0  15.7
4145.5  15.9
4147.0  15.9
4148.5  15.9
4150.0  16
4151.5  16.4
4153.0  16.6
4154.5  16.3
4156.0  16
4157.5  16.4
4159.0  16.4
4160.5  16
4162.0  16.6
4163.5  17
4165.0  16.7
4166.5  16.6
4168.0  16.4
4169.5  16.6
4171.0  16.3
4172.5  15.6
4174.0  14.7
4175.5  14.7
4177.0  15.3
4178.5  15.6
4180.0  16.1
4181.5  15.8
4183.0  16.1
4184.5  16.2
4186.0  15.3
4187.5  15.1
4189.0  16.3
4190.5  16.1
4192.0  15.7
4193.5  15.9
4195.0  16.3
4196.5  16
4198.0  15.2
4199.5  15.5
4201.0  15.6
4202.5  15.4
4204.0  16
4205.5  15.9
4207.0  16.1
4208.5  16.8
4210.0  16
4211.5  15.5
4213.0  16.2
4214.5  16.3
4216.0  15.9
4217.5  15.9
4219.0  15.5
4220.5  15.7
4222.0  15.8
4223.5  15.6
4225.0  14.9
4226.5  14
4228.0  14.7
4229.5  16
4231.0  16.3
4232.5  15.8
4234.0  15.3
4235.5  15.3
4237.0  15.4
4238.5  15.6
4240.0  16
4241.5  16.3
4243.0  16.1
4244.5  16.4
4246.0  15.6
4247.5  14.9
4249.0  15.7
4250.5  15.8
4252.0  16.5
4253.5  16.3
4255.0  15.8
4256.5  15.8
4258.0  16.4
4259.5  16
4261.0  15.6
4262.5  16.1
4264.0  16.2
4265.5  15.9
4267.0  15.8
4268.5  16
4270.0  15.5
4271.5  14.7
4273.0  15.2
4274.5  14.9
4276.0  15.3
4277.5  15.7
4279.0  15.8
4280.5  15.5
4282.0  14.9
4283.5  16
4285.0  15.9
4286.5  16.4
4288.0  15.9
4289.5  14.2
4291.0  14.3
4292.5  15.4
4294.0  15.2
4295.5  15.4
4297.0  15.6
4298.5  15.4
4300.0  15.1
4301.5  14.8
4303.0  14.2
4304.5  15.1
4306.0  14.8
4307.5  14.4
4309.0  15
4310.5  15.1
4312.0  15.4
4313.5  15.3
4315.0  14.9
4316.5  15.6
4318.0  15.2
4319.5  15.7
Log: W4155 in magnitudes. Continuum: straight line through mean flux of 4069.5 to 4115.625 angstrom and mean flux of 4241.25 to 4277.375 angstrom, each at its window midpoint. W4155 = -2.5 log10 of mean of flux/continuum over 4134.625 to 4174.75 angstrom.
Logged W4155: -0.07 mag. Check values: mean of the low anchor 14.9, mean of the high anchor 15.8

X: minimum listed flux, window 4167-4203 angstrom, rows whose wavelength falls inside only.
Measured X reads 14.7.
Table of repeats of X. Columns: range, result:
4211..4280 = 14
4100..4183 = 8.56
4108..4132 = 14.6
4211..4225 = 14.9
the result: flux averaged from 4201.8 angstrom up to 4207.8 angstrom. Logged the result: 15.9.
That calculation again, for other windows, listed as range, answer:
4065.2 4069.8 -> 15.9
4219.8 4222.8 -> 15.7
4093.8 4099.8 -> 14.1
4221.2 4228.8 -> 15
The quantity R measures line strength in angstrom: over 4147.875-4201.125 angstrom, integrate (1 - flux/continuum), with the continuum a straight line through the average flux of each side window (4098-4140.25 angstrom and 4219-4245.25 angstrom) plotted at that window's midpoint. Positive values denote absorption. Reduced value -2.5 angstrom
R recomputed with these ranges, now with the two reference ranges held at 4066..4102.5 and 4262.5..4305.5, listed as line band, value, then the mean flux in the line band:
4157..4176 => -1.3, 16.2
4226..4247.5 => -0.5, 15.6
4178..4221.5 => -1.8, 15.9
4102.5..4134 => -0.7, 15.4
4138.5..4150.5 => -0.7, 16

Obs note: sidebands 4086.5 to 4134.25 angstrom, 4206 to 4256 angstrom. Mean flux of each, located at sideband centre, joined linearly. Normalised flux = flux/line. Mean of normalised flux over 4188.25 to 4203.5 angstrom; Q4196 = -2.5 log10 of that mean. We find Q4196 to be -0.02 mag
